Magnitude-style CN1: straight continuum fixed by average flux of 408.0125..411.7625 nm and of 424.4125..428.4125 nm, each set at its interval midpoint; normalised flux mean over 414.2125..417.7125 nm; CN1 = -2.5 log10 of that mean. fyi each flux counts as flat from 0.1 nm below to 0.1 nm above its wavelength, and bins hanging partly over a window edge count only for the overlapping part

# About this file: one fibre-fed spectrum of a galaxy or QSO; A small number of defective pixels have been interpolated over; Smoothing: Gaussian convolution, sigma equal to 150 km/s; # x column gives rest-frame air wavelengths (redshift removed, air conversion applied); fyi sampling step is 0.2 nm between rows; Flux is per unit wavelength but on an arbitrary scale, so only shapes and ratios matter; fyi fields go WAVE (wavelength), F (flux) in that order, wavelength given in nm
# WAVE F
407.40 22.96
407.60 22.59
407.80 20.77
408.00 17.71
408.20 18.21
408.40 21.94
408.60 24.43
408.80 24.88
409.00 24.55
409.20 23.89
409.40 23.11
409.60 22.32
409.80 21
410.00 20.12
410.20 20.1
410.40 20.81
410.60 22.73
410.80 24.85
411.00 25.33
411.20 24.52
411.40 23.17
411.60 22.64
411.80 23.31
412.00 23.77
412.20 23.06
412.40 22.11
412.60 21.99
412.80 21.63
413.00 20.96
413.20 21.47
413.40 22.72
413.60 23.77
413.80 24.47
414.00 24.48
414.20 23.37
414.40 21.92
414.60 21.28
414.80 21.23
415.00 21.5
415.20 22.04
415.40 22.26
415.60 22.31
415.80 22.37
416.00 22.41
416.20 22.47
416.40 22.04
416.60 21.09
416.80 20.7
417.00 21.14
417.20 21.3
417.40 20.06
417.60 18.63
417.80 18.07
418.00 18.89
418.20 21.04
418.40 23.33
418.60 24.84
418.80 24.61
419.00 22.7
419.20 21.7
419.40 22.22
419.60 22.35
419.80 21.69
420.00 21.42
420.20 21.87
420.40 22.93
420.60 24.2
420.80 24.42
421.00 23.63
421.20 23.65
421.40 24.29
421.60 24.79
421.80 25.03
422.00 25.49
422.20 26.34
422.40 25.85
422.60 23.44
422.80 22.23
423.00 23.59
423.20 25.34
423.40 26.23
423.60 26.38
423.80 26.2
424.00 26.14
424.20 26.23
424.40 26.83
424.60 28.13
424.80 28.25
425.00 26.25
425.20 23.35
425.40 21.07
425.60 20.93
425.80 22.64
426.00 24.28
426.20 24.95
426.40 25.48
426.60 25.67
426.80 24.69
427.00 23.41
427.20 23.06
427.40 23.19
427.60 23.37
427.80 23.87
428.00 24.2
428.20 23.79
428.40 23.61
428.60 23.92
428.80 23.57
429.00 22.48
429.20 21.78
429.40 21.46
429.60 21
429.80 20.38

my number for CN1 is 0.08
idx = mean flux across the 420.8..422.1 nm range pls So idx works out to 24.5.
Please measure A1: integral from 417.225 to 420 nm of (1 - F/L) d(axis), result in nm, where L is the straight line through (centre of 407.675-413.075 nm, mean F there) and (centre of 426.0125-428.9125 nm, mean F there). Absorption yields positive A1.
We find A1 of 0.20 nm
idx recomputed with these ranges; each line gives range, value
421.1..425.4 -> 25.3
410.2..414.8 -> 22.8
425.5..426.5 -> 23.7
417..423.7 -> 23.1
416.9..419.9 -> 21.5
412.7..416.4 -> 22.4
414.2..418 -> 21.3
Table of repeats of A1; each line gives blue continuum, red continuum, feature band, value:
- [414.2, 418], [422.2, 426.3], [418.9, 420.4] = 0.053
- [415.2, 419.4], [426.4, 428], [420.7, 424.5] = -0.357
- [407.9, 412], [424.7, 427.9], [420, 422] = -0.024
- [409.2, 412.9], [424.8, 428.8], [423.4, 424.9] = -0.201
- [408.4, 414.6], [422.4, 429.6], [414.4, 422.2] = 0.405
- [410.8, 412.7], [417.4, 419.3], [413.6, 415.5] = 0.001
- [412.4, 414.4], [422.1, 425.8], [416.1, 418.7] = 0.281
